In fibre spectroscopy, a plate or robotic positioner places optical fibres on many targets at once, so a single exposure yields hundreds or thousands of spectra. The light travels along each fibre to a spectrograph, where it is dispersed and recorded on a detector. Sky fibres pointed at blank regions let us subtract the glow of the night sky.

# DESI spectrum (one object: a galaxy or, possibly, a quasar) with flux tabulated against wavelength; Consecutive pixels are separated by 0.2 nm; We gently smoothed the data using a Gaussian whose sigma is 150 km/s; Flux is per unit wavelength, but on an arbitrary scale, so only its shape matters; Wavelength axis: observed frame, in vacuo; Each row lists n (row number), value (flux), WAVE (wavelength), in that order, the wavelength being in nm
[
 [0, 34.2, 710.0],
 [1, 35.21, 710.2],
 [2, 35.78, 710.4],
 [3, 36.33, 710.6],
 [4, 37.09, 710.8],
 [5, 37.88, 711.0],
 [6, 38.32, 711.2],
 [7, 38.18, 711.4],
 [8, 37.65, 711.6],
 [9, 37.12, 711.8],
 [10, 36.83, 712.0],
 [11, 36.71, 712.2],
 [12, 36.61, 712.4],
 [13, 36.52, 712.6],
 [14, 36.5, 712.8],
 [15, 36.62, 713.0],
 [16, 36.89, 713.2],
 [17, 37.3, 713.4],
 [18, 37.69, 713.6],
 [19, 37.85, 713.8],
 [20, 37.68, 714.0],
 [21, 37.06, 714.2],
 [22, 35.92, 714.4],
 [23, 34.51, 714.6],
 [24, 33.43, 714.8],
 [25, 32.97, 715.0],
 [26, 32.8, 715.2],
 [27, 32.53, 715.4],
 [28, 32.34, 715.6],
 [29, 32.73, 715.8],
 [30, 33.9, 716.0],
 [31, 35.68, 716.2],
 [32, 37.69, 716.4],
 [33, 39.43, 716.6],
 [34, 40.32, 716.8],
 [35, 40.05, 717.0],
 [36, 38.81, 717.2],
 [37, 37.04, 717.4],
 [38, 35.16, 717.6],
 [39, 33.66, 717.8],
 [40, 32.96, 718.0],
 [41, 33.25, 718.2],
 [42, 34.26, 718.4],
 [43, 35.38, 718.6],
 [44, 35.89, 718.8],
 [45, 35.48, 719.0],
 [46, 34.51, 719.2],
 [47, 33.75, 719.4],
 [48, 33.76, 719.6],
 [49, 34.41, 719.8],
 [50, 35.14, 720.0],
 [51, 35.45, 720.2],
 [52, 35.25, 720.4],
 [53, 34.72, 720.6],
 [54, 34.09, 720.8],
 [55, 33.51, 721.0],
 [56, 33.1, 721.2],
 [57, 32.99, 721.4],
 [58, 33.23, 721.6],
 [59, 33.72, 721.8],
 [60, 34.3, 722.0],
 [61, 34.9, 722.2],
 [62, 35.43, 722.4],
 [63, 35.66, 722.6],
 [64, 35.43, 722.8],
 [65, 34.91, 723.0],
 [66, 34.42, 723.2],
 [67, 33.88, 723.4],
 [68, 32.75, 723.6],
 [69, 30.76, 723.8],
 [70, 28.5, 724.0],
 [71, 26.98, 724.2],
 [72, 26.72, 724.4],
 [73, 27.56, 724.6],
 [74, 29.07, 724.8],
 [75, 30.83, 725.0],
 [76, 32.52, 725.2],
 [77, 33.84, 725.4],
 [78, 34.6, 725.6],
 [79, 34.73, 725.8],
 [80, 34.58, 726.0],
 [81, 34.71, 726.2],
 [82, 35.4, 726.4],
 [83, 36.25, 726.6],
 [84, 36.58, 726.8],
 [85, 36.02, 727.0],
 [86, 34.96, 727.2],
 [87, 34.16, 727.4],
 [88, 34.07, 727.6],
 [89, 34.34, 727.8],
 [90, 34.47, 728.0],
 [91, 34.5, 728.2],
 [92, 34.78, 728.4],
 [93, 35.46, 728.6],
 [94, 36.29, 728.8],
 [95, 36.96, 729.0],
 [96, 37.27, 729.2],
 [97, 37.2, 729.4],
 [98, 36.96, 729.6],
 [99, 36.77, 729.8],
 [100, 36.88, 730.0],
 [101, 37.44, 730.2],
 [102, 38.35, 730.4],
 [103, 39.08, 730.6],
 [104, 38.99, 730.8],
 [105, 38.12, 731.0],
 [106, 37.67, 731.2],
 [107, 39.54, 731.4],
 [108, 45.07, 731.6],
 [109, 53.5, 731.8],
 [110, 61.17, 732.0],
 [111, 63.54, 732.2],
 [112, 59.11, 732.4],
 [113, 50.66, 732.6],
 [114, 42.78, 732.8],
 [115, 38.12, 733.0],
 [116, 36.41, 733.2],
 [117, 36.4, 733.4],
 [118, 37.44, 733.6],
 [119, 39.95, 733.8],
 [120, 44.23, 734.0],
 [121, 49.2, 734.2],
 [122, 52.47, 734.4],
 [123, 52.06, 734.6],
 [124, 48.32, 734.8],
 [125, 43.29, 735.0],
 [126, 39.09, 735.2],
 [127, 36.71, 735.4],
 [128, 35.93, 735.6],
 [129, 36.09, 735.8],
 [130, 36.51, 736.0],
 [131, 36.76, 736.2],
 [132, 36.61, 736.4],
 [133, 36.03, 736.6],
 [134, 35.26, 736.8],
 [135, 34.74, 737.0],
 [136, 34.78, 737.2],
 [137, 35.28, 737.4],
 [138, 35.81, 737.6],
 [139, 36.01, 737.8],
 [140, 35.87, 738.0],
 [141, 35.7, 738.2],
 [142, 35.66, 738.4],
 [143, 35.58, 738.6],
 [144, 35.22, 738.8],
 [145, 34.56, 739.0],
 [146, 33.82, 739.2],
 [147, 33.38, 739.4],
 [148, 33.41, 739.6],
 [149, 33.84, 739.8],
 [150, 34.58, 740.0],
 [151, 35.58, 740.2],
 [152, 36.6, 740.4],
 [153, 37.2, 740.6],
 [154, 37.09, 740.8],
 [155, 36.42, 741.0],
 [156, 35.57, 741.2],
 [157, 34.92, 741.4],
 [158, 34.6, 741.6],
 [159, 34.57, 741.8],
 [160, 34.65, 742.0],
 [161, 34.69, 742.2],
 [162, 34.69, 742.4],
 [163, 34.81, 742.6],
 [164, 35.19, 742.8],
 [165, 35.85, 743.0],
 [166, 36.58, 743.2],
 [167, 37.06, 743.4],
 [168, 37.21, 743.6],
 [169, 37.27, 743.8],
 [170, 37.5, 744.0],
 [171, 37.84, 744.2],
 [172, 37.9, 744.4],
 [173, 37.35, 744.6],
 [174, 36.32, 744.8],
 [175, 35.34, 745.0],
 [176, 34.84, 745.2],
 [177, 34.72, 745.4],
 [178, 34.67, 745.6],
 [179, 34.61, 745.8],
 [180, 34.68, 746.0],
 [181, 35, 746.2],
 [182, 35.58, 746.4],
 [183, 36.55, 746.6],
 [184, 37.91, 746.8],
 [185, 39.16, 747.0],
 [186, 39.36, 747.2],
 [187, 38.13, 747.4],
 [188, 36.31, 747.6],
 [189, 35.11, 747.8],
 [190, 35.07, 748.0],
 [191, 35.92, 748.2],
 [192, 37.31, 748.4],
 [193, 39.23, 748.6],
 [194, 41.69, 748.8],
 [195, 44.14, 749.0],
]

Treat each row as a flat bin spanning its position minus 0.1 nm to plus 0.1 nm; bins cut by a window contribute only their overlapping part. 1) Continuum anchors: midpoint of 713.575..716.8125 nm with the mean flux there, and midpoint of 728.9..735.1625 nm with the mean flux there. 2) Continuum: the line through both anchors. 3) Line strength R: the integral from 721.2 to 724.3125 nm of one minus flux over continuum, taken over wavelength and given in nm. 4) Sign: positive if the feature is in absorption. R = 0.46 nm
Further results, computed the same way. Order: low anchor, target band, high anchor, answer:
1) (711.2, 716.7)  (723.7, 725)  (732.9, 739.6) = 0.30 nm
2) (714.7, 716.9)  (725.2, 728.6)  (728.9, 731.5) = 0.21 nm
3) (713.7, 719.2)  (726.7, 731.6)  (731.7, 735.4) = 0.80 nm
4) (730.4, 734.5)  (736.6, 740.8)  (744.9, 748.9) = 0.62 nm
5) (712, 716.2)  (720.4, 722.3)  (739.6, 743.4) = 0.08 nm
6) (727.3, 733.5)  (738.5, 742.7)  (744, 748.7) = 0.32 nm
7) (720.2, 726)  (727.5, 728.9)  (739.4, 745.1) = -0.05 nm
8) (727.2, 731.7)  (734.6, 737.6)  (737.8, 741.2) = -0.17 nm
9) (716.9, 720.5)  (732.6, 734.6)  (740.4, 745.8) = -0.40 nm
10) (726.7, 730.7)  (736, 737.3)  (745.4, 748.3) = 0.01 nm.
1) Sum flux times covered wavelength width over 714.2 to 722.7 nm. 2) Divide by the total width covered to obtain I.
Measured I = 34.9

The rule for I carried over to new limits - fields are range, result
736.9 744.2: 35.5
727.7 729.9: 35.9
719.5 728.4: 33.6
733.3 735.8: 42.7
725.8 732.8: 39.7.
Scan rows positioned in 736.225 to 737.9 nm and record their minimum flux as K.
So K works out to 34.74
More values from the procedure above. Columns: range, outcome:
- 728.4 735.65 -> 35.46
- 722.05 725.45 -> 26.72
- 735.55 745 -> 33.38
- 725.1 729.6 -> 32.52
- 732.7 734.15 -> 36.4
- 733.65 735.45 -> 36.71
